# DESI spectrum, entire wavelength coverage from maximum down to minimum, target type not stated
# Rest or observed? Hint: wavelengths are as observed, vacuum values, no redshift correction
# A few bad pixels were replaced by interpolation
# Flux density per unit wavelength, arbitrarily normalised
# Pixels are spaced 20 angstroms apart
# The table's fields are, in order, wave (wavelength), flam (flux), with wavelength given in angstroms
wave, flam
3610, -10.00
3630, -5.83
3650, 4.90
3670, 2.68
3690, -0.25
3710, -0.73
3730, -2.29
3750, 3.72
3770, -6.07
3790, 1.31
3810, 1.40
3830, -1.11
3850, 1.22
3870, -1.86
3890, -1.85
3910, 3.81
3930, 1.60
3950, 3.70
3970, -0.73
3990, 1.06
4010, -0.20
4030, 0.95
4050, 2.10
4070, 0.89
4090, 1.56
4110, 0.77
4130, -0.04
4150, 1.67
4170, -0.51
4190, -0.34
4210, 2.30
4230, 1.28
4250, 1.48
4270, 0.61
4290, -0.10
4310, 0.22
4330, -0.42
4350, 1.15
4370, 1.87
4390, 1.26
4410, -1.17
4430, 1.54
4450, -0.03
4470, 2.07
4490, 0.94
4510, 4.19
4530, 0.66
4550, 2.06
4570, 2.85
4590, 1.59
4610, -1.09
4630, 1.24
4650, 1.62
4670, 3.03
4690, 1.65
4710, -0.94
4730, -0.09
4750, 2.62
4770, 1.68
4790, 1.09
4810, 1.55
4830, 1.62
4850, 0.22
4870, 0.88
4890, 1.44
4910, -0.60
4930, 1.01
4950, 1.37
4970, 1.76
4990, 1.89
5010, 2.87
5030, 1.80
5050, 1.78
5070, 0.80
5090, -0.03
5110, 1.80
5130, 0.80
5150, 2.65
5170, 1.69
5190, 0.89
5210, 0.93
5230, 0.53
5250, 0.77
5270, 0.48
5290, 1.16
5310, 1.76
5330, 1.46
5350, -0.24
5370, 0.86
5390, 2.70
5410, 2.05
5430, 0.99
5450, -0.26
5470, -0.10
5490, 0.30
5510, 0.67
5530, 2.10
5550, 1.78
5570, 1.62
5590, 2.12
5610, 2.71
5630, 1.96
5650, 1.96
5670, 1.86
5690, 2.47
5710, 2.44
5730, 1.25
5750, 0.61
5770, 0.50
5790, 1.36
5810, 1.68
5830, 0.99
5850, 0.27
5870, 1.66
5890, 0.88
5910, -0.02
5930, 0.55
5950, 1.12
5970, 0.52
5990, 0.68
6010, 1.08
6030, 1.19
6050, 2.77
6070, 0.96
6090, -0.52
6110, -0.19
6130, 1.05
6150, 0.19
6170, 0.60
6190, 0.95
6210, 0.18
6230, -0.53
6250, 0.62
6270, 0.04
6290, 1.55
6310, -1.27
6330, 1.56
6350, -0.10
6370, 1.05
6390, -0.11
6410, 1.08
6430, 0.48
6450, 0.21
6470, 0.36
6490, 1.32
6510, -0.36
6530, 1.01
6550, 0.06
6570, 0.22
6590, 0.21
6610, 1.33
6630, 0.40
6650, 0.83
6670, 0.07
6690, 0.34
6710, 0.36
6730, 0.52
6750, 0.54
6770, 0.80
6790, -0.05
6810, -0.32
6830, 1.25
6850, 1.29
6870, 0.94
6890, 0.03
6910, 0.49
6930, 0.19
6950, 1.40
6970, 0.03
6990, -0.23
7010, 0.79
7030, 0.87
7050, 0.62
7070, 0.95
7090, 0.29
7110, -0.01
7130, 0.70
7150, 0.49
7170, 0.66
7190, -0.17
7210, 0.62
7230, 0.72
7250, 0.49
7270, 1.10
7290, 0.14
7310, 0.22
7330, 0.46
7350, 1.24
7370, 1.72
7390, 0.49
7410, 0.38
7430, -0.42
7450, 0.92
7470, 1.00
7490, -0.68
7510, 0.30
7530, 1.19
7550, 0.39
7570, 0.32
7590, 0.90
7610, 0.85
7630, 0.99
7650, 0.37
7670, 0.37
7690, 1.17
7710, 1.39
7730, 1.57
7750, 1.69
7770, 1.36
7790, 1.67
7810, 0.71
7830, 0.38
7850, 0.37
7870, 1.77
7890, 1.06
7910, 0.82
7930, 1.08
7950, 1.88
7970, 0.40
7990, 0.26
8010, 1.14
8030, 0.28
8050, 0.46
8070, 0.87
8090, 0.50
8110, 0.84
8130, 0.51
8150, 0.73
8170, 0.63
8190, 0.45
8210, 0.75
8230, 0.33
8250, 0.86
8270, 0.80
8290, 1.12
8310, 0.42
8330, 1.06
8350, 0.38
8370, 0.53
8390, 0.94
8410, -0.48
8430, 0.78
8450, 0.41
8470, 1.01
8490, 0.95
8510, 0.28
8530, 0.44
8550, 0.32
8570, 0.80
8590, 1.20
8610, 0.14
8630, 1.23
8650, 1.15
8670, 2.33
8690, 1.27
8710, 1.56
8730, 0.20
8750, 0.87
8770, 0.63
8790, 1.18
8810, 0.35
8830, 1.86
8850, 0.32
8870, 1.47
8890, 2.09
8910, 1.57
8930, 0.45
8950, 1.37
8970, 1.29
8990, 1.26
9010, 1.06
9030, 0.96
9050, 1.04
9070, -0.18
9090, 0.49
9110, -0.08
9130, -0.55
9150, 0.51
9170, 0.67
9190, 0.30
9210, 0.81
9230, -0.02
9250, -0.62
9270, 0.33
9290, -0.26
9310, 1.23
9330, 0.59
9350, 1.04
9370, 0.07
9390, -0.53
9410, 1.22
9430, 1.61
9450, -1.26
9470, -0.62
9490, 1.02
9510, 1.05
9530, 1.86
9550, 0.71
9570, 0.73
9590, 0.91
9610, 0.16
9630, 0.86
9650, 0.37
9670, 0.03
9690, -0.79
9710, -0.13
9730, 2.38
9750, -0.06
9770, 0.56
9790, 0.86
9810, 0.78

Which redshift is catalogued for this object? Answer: 0.21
